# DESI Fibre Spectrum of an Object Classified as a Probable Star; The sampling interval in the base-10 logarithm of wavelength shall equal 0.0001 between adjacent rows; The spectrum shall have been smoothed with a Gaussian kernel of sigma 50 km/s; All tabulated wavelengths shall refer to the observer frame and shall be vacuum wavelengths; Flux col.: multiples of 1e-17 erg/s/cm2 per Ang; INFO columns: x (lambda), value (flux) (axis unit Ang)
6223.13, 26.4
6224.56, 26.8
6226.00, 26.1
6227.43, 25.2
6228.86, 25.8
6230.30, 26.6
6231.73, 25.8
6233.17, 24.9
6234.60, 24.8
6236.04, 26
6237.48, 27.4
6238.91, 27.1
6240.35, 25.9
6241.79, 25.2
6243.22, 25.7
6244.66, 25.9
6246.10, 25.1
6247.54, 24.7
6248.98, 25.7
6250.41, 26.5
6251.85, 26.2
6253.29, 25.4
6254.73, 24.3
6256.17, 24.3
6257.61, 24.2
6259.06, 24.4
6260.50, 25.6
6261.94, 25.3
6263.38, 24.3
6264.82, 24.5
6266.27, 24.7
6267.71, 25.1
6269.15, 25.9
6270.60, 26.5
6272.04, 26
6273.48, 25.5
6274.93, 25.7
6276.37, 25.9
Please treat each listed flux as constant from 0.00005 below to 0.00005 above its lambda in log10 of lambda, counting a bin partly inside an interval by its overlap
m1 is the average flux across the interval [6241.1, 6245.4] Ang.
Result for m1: 25.6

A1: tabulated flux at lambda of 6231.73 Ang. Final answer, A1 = 25.8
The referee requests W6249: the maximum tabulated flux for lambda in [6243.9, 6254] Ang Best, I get 26.5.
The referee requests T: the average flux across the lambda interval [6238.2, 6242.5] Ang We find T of 26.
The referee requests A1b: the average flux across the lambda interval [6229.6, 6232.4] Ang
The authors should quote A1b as 26.2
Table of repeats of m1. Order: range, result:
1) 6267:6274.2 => 25.8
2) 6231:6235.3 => 25.2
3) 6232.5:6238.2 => 25.8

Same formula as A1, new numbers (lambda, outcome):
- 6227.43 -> 25.2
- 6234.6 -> 24.8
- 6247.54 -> 24.7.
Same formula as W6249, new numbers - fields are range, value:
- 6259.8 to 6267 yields 25.6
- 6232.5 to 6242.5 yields 27.4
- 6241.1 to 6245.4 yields 25.9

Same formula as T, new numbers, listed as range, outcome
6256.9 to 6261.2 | 24.7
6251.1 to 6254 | 25.8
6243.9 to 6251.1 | 25.6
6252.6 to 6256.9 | 24.7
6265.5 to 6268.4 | 24.9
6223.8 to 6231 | 26.1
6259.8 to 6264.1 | 25.1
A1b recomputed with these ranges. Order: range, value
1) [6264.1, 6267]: 24.6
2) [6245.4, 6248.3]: 24.9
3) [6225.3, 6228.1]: 25.7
